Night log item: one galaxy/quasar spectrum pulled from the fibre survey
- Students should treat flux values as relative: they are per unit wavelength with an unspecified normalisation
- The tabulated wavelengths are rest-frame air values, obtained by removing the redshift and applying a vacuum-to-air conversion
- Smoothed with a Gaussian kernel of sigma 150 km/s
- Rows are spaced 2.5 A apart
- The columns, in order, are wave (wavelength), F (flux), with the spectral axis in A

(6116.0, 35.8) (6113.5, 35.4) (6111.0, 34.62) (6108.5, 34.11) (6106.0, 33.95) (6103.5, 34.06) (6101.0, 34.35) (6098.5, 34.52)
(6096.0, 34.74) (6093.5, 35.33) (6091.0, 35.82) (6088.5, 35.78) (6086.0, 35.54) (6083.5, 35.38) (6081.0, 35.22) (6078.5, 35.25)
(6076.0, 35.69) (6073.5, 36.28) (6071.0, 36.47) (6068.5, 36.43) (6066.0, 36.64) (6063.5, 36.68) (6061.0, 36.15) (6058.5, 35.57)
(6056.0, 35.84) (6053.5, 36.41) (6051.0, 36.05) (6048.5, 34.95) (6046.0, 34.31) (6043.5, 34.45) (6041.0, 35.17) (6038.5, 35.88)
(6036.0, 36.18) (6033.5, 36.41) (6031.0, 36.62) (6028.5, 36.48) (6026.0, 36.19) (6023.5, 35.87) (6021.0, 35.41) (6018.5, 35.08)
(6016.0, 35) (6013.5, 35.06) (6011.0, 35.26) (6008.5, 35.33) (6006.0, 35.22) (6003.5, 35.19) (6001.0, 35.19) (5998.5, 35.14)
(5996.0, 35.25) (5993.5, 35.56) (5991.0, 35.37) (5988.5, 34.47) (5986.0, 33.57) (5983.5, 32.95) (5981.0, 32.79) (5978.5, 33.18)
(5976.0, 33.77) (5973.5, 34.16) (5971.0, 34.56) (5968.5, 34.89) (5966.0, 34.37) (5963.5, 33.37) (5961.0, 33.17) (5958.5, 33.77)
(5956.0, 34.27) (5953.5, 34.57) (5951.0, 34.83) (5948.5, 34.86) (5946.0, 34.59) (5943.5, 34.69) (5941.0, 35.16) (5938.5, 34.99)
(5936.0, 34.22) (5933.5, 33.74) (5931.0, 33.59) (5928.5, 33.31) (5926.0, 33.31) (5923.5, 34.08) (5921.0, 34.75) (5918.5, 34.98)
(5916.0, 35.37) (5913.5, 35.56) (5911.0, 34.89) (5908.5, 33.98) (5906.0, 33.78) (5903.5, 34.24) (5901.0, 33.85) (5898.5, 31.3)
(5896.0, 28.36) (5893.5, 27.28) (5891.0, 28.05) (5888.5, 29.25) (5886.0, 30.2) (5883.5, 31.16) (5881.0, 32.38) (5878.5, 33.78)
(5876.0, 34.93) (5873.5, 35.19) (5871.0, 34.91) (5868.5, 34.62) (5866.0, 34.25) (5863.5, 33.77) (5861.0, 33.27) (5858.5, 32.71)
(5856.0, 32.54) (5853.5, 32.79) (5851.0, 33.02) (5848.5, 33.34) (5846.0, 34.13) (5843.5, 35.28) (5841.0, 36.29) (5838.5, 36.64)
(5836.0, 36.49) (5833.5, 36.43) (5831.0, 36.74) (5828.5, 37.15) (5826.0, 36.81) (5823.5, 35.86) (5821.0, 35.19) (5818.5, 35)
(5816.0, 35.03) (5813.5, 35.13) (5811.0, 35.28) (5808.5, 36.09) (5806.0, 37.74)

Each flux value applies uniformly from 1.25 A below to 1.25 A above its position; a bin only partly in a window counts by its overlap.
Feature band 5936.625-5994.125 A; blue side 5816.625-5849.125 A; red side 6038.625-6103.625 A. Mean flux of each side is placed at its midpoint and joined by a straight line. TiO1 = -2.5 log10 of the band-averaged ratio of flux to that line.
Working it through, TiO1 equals 0.04 mag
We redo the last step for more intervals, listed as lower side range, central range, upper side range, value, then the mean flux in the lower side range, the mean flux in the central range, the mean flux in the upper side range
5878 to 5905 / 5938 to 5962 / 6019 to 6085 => -0.06 mag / 30.8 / 34.5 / 35.8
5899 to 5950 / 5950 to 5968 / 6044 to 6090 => 0.02 mag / 34.4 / 34.1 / 35.8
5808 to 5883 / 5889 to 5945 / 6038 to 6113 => 0.05 mag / 34.8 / 33.3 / 35.4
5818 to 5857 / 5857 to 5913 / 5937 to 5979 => 0.07 mag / 35.3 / 32.6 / 34.3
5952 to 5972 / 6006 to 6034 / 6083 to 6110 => -0.04 mag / 34.1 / 35.7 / 34.9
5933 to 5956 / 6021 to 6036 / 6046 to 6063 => -0.02 mag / 34.6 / 36.2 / 35.8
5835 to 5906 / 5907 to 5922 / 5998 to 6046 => -0.04 mag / 33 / 34.9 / 35.5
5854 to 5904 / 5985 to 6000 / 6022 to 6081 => -0.01 mag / 32.3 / 34.9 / 35.9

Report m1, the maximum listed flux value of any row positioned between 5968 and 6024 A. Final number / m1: 35.87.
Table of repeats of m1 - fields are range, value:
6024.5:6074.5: 36.68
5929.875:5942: 35.16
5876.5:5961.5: 35.56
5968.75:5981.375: 34.56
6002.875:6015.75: 35.33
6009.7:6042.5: 36.62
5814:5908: 37.15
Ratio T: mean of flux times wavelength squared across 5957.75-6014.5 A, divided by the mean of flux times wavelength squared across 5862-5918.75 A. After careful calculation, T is 1.1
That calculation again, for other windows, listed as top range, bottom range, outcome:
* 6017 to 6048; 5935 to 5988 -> 1.07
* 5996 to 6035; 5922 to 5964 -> 1.07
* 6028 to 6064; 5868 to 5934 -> 1.14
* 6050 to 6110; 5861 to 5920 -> 1.15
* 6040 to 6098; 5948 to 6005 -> 1.07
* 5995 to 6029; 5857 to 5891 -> 1.13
